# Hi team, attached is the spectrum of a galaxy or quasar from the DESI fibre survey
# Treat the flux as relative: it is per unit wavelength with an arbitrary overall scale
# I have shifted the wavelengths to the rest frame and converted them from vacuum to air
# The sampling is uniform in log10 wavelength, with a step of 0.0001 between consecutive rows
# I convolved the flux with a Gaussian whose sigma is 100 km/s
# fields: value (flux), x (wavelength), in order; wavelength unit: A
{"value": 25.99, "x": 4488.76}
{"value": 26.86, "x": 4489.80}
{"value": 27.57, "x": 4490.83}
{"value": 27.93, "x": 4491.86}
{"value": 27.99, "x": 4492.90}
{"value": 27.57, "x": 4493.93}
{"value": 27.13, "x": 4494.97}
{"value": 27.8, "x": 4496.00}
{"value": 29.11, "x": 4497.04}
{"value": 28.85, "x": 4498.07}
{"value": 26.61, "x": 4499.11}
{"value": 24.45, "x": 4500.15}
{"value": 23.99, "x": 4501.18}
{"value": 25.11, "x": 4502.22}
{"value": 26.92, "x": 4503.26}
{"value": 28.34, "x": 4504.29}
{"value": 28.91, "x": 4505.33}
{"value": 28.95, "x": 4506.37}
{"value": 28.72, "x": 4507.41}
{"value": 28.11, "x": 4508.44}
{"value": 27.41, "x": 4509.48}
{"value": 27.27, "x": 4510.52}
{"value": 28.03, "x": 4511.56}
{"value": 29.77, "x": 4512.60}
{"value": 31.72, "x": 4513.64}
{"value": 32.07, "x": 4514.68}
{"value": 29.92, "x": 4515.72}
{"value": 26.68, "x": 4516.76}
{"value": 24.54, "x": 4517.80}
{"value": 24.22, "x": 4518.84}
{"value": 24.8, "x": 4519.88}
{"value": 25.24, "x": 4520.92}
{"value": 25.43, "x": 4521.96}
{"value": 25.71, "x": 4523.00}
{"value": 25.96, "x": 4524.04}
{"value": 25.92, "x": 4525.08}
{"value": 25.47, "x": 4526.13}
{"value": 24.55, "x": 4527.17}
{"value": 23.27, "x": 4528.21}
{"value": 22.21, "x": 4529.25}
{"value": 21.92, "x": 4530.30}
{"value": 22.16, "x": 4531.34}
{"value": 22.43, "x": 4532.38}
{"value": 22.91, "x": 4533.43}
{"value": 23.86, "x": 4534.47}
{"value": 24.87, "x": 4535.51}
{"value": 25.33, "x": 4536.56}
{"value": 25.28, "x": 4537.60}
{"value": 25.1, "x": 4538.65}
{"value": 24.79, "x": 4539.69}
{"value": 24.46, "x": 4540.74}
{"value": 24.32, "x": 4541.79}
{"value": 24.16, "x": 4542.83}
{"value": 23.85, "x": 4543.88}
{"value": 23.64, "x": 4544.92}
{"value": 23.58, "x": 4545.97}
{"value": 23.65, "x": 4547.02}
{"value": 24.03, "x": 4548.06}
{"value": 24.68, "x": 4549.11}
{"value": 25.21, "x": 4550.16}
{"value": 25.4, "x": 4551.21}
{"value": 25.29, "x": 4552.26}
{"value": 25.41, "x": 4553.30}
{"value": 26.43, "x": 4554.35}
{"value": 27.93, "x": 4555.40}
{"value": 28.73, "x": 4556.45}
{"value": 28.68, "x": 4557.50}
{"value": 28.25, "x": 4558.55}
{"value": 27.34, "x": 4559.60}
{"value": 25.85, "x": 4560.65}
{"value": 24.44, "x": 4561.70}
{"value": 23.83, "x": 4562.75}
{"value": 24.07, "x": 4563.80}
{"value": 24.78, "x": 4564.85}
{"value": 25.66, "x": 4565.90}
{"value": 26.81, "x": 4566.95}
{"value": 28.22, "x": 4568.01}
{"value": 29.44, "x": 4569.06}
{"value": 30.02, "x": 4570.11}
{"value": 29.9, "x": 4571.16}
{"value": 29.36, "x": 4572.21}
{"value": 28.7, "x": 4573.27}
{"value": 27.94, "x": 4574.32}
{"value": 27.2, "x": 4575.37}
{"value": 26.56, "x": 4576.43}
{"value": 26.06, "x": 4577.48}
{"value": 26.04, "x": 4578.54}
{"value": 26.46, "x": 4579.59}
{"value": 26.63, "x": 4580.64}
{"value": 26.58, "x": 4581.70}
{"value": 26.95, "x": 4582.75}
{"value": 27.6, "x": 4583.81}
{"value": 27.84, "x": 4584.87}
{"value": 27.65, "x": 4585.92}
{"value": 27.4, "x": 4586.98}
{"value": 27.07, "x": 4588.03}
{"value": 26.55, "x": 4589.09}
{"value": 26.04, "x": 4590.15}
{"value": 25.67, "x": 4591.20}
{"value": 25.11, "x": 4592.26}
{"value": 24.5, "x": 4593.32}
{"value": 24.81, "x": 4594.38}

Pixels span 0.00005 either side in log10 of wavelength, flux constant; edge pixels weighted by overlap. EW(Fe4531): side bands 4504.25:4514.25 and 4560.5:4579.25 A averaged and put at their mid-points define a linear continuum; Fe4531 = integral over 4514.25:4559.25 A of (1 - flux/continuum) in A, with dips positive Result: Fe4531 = 4.5 A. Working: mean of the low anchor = 28.8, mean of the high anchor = 27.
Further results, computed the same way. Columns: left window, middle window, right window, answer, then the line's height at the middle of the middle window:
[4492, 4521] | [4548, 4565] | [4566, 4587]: 1.0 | 27.6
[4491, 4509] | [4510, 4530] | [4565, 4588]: 0.8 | 27.5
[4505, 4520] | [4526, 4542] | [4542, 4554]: 1.2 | 25.9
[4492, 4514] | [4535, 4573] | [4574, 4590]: 1.8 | 27.2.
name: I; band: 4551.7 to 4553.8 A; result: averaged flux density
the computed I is 25.4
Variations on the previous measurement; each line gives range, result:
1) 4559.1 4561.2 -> 26.6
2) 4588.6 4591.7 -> 26.1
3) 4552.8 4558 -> 27.4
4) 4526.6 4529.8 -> 23.4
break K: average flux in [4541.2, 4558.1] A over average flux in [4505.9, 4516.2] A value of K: 0.87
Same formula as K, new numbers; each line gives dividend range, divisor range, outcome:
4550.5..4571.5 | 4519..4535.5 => 1.11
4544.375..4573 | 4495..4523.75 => 0.96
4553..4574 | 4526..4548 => 1.14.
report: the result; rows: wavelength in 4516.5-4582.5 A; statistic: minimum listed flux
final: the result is 21.92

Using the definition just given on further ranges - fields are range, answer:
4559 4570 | 23.83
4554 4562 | 24.44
